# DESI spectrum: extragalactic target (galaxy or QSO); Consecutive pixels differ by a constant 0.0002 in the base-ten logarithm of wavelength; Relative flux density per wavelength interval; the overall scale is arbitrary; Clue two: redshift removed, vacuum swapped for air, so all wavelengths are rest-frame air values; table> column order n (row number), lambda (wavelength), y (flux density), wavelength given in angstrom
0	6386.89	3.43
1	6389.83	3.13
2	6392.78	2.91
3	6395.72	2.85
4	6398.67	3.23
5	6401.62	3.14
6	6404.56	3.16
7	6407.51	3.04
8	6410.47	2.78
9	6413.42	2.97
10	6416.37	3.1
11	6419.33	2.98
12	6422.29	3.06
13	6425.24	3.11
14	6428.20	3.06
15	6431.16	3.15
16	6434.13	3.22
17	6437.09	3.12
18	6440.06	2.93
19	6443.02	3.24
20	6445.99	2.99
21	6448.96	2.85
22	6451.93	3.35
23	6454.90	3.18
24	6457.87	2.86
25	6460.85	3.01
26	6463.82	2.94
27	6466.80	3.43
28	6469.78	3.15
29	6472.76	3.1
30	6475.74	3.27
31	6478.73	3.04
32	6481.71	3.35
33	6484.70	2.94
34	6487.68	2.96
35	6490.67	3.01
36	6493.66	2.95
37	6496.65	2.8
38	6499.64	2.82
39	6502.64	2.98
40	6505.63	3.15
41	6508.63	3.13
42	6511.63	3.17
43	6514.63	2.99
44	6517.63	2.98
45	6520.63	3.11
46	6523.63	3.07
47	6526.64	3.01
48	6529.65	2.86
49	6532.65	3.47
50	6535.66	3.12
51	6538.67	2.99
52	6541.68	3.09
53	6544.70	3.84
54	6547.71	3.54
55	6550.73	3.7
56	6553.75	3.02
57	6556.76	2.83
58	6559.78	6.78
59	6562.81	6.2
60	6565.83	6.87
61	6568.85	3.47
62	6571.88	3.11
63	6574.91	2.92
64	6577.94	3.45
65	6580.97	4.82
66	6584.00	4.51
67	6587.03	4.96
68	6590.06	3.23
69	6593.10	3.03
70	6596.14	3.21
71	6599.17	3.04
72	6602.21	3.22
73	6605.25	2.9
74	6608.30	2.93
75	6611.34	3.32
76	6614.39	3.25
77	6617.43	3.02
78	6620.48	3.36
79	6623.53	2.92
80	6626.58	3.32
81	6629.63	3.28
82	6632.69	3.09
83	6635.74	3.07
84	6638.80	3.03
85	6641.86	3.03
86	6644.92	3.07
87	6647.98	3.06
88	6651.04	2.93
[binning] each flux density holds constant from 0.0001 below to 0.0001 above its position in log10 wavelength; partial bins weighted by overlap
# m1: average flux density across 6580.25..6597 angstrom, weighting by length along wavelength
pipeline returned 3.95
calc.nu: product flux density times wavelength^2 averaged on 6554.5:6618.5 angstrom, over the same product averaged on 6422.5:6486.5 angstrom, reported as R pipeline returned 1.29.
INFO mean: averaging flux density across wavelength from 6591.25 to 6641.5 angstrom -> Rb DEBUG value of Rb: 3.12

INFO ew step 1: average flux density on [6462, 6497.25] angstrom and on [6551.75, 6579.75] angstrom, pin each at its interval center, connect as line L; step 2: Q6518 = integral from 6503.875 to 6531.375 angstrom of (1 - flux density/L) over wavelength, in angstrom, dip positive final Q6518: 4.2 angstrom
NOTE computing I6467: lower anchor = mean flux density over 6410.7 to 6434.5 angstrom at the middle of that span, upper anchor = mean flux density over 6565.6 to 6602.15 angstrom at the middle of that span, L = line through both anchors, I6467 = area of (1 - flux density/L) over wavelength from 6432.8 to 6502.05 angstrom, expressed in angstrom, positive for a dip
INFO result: 3.93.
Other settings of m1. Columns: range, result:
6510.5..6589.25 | 3.76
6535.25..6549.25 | 3.33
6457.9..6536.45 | 3.07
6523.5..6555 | 3.26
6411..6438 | 3.07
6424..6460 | 3.09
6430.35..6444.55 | 3.13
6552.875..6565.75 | 5.03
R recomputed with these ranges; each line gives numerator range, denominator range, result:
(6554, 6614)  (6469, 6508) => 1.32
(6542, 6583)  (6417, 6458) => 1.40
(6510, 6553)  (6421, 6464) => 1.07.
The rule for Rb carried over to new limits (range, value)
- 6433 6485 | 3.11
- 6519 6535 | 3.1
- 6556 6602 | 4.16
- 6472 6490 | 3.11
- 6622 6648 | 3.1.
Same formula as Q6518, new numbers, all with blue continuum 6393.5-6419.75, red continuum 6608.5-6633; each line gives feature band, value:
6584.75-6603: -1.9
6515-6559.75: -2.5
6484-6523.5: 1.2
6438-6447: 0.0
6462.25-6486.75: -0.6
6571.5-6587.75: -4.2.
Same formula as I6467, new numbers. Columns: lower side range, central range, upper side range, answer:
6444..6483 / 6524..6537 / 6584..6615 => 0.5 angstrom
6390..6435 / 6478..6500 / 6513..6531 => 0.2 angstrom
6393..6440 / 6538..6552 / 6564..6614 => 0.3 angstrom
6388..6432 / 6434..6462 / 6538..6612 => 1.3 angstrom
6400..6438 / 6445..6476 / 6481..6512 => -0.6 angstrom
